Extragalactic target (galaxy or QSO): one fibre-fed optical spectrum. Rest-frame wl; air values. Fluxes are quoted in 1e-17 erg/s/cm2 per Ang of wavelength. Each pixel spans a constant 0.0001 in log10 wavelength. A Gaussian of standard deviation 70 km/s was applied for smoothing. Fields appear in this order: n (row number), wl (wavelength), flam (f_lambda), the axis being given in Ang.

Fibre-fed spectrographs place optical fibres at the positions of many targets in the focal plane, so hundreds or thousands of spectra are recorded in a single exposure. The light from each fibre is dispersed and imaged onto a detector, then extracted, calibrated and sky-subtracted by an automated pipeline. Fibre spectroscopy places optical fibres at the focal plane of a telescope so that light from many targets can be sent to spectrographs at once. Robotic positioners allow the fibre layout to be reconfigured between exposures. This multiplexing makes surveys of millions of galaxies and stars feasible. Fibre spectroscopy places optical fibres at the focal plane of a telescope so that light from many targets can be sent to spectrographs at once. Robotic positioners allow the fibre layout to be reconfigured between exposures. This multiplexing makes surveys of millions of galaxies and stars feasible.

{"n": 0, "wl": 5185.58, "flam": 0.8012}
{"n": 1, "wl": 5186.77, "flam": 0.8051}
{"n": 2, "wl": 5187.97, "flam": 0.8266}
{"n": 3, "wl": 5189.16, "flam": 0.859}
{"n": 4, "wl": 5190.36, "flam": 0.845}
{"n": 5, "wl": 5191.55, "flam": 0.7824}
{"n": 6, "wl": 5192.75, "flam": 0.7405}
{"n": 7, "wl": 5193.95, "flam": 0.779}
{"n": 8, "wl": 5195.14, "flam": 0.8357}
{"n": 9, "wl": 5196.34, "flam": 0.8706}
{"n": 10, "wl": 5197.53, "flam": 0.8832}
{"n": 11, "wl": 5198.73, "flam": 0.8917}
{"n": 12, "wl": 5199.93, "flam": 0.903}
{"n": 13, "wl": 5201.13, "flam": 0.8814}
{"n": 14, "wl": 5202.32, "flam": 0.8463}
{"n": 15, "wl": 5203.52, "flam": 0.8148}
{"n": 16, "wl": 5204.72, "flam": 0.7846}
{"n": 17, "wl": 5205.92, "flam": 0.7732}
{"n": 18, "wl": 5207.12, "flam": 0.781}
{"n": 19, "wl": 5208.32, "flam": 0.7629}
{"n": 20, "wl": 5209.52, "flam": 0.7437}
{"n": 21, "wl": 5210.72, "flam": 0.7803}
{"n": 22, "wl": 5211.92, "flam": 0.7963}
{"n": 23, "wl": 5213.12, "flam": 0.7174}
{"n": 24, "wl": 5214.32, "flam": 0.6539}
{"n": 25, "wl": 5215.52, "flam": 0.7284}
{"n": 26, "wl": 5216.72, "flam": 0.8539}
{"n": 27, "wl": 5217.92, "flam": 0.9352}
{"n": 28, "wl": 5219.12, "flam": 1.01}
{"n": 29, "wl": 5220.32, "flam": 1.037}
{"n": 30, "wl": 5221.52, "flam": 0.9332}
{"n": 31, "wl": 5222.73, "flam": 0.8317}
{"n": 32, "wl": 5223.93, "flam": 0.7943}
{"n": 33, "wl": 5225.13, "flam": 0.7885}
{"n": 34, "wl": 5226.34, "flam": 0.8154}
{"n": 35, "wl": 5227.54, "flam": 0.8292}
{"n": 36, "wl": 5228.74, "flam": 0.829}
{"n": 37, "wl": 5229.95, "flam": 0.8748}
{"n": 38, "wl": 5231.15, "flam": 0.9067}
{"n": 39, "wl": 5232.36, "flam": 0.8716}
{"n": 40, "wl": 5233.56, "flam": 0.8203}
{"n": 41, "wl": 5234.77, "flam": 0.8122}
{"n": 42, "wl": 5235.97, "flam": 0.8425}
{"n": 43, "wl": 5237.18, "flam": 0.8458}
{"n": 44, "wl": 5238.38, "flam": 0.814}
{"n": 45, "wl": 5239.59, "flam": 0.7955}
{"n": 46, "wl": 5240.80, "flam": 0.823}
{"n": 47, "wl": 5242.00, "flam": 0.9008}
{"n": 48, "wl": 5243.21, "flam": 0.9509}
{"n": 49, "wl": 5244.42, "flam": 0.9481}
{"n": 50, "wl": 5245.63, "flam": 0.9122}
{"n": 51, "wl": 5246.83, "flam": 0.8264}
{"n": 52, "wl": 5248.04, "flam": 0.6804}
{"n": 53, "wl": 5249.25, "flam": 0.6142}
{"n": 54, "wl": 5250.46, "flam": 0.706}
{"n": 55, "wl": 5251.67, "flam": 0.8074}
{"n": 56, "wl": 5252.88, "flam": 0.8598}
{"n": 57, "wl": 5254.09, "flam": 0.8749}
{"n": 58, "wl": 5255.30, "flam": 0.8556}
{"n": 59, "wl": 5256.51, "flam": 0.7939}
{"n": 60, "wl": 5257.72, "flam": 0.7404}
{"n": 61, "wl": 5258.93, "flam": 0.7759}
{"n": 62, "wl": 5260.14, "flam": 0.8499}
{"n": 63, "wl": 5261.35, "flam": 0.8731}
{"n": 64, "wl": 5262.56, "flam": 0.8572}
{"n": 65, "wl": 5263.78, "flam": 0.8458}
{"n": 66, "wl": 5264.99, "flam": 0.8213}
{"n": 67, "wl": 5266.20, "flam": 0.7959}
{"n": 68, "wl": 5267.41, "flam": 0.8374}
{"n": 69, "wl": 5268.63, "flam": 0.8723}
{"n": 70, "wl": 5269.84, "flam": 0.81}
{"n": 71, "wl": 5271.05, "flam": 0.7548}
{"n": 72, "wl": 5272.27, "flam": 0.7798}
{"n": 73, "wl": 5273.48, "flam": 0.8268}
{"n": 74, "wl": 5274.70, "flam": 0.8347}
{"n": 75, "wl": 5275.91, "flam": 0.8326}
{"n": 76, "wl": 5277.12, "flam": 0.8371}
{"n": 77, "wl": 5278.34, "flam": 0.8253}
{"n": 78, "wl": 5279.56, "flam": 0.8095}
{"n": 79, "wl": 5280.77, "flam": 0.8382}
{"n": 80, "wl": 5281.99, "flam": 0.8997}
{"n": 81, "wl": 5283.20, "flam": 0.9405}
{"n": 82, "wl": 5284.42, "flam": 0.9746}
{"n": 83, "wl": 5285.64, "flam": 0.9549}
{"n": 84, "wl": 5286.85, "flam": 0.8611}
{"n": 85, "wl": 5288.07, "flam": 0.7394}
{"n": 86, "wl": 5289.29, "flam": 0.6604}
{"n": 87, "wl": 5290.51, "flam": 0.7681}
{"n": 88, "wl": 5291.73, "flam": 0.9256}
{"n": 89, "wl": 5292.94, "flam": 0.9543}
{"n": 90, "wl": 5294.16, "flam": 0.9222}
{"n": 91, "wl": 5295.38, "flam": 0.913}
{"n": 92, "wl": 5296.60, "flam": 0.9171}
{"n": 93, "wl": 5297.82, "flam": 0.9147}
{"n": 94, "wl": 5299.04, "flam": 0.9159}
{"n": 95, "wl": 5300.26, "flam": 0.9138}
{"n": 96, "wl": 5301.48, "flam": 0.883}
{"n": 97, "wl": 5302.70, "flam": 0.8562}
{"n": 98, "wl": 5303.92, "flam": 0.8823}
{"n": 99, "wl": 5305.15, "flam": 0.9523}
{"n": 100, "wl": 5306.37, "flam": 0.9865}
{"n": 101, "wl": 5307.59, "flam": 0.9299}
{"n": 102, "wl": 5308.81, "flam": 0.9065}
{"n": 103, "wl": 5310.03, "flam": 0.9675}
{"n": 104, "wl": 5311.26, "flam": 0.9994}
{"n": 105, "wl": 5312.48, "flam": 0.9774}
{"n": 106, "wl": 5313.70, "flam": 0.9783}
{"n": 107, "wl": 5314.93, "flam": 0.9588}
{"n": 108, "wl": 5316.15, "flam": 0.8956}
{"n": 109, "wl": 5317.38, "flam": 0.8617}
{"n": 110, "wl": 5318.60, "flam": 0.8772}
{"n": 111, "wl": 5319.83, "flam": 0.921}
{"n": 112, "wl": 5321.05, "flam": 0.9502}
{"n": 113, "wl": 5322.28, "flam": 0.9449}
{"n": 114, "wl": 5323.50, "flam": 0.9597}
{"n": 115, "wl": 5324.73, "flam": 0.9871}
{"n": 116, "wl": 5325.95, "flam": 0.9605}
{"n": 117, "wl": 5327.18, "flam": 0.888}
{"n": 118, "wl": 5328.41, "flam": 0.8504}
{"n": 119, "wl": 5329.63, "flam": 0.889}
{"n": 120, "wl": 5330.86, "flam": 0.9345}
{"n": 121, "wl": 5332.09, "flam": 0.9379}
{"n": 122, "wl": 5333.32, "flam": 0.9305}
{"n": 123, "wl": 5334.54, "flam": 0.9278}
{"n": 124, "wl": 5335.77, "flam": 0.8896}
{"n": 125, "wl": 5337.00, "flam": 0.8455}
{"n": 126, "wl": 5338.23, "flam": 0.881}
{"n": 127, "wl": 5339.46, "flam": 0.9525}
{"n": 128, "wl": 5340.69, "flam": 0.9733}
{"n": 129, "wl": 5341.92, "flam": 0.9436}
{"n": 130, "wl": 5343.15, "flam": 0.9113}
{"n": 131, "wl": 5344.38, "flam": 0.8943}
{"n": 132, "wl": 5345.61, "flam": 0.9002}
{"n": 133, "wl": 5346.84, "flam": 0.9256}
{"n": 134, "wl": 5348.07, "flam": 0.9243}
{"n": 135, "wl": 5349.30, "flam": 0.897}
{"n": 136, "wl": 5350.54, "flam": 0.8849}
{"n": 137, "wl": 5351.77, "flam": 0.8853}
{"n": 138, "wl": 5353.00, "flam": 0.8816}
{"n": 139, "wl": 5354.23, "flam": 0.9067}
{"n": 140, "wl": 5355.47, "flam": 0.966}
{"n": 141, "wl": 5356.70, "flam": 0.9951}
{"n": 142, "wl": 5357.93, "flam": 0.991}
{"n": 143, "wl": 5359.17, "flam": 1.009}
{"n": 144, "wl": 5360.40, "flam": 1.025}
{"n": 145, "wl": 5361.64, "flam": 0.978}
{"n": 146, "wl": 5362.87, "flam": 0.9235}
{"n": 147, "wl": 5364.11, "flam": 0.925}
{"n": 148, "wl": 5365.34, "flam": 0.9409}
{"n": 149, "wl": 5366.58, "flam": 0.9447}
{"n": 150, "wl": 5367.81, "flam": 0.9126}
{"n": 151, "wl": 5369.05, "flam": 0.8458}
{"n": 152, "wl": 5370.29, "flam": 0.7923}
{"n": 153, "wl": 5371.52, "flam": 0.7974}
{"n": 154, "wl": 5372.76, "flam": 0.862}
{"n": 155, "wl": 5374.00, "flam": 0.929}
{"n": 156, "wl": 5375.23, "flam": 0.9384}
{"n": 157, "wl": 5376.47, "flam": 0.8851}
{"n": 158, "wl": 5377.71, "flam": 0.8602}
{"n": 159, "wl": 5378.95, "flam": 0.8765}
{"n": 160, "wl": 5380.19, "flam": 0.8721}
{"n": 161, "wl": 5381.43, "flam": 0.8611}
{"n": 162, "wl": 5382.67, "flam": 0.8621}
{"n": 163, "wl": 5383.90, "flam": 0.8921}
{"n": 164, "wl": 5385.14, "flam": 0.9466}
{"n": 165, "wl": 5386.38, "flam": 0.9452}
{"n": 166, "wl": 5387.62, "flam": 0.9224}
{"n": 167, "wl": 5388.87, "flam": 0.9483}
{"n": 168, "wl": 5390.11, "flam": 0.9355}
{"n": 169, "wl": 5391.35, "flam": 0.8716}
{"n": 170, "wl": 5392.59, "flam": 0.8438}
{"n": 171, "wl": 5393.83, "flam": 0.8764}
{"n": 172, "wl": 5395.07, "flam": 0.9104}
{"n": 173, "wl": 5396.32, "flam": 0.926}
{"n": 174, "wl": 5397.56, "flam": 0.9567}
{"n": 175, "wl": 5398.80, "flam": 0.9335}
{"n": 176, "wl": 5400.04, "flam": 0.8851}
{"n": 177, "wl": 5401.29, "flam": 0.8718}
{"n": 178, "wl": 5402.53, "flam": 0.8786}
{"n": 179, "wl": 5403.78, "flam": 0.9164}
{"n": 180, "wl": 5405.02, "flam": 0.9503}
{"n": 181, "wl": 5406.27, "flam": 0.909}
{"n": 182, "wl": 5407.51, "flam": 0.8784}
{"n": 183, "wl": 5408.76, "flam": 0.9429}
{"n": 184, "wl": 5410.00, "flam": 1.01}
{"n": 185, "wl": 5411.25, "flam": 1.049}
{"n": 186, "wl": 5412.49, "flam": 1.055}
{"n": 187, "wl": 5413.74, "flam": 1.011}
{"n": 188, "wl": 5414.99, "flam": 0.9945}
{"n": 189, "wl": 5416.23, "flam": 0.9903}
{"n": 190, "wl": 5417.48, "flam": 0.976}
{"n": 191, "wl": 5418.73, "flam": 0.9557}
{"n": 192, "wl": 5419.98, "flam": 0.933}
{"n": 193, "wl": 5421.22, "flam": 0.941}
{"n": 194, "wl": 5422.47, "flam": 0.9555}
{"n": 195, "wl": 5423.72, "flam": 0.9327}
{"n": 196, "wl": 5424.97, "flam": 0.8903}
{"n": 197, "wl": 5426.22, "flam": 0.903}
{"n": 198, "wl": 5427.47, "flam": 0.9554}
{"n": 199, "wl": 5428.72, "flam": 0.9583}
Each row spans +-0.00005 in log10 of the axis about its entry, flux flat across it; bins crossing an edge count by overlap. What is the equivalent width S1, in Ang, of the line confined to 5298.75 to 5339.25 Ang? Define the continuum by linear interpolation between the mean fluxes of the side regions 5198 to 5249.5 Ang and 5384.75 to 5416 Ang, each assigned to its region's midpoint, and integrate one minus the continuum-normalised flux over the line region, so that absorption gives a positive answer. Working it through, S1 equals -1.6 Ang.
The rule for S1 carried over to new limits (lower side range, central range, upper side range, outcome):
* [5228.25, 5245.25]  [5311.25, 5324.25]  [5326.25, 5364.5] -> -0.4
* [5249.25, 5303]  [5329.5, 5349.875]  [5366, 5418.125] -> -0.8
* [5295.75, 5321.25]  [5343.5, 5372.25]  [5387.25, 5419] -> 0.4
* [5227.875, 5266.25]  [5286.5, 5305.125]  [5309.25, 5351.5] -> 0.3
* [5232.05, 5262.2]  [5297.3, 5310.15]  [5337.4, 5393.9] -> -0.8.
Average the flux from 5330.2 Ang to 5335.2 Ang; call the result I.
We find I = 0.932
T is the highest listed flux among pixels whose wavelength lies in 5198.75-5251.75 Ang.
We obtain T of 1.037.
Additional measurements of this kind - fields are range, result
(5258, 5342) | 0.9994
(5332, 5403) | 1.025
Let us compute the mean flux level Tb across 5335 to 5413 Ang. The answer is 0.916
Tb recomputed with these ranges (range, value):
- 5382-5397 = 0.907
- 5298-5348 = 0.923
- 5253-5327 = 0.879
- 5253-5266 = 0.829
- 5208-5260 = 0.826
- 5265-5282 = 0.823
